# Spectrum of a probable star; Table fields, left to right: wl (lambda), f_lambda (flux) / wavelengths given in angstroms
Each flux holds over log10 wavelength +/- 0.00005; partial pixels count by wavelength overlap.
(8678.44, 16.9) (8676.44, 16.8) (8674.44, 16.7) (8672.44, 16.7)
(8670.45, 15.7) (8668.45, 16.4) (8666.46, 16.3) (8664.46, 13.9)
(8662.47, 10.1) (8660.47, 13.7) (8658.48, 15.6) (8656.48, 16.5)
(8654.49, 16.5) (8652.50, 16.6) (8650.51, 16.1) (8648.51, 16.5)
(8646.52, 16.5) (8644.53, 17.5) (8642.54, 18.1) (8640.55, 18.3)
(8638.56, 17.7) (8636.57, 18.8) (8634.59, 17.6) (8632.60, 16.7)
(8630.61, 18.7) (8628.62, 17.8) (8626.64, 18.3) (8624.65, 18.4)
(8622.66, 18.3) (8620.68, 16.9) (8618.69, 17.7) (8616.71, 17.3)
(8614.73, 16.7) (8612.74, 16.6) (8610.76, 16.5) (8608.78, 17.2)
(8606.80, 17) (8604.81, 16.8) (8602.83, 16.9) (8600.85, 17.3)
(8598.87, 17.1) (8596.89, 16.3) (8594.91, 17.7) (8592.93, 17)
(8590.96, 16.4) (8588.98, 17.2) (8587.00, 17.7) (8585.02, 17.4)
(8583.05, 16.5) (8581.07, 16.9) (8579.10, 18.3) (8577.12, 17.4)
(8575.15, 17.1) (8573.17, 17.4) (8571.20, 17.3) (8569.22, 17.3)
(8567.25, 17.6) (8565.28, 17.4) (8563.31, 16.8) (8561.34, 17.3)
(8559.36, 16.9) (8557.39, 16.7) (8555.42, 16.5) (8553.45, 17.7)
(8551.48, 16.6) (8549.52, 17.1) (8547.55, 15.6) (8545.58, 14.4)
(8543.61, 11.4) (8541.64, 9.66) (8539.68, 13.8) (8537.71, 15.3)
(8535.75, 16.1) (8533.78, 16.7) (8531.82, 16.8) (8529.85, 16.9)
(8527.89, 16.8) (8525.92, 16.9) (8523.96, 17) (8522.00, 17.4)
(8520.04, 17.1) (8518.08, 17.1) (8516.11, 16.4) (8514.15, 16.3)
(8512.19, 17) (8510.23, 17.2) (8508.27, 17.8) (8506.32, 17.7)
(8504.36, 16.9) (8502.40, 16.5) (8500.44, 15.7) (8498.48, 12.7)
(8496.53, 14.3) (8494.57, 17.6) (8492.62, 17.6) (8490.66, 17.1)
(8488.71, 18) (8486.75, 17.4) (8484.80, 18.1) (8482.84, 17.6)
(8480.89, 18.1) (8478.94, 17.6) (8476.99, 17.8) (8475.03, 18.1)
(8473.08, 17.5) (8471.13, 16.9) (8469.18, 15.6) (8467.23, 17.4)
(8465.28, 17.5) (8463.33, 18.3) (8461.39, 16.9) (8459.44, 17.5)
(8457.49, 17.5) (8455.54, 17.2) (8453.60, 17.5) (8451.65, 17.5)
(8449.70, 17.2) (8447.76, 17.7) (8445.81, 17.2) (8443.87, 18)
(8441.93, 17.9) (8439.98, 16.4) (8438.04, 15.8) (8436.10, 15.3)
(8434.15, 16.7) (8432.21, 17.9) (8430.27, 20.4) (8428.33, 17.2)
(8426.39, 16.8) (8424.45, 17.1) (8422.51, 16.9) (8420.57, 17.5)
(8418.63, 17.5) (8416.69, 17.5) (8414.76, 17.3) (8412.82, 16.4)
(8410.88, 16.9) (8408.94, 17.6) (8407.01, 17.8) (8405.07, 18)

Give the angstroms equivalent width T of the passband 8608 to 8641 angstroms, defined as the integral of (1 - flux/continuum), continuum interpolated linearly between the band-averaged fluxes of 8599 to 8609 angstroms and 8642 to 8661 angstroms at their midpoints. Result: -1.7 angstroms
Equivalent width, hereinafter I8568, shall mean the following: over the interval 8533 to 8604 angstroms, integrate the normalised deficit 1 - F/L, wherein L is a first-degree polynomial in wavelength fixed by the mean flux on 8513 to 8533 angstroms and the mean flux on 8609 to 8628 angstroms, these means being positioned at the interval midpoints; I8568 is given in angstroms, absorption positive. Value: 2.8 angstroms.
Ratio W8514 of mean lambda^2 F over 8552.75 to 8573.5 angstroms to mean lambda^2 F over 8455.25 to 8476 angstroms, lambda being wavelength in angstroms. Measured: 1.0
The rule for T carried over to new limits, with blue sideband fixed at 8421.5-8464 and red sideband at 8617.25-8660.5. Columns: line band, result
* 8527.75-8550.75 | 3.1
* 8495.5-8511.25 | 1.1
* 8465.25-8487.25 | -0.2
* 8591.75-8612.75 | 0.4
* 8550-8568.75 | 0.3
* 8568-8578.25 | 0.0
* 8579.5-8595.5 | 0.2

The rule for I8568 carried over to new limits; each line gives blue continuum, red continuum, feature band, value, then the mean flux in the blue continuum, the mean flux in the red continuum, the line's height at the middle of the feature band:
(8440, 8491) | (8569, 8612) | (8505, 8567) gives 3.55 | 17.5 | 17.1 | 17.3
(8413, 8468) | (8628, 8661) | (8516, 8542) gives 1.62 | 17.3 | 17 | 17.2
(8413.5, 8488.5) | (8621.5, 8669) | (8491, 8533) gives 1.24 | 17.4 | 16.7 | 17.2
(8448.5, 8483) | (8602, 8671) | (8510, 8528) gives 0.32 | 17.4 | 16.8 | 17.2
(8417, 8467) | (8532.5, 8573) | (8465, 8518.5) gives -0.83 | 17.3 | 15.9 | 16.7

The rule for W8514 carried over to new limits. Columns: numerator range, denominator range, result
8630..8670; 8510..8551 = 1.06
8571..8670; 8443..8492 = 1.00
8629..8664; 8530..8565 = 1.08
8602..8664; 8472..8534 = 1.02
